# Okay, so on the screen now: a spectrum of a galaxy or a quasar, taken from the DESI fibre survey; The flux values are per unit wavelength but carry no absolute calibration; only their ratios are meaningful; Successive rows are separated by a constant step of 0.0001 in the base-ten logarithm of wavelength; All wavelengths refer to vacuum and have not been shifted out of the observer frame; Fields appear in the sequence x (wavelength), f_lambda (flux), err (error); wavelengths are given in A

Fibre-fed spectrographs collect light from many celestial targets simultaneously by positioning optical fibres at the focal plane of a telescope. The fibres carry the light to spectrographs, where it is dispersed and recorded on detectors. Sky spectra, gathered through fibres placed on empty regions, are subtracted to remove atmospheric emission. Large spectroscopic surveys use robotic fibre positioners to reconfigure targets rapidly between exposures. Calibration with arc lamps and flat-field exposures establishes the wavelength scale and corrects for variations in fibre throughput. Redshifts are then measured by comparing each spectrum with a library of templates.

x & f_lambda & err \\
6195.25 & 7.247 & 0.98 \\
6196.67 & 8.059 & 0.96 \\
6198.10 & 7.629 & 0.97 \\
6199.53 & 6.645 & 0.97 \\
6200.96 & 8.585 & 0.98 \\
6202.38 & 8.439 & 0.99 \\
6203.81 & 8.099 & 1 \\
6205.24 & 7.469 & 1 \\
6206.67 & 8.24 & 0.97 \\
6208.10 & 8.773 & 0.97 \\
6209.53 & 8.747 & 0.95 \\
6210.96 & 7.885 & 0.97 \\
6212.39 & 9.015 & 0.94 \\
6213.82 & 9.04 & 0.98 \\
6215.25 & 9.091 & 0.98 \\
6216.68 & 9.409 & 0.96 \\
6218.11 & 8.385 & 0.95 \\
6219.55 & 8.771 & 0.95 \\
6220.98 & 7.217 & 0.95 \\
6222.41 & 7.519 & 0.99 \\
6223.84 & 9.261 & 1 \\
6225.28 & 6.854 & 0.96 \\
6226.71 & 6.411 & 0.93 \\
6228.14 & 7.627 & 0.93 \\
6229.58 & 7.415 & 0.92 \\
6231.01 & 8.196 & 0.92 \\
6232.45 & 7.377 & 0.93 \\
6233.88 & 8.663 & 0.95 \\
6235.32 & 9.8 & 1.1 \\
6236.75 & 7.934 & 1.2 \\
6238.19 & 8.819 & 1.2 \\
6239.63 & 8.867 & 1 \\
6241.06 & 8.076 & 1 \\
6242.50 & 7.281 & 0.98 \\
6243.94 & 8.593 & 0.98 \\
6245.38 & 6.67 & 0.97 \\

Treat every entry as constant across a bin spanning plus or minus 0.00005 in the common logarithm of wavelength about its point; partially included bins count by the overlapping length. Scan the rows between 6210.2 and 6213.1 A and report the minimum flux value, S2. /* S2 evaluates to 7.885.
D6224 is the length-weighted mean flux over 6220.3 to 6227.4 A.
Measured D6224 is 7.46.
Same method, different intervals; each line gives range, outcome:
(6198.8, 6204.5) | 7.94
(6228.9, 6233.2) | 7.68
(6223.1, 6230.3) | 7.52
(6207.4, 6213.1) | 8.6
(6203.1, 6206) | 7.78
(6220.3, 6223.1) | 7.38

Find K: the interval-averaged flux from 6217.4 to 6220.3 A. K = 8.54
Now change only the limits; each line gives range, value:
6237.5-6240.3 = 8.83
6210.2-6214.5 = 8.65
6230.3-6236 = 8.49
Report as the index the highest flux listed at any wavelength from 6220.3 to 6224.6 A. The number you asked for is 9.261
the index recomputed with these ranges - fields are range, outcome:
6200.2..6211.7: 8.773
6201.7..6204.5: 8.439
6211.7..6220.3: 9.409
